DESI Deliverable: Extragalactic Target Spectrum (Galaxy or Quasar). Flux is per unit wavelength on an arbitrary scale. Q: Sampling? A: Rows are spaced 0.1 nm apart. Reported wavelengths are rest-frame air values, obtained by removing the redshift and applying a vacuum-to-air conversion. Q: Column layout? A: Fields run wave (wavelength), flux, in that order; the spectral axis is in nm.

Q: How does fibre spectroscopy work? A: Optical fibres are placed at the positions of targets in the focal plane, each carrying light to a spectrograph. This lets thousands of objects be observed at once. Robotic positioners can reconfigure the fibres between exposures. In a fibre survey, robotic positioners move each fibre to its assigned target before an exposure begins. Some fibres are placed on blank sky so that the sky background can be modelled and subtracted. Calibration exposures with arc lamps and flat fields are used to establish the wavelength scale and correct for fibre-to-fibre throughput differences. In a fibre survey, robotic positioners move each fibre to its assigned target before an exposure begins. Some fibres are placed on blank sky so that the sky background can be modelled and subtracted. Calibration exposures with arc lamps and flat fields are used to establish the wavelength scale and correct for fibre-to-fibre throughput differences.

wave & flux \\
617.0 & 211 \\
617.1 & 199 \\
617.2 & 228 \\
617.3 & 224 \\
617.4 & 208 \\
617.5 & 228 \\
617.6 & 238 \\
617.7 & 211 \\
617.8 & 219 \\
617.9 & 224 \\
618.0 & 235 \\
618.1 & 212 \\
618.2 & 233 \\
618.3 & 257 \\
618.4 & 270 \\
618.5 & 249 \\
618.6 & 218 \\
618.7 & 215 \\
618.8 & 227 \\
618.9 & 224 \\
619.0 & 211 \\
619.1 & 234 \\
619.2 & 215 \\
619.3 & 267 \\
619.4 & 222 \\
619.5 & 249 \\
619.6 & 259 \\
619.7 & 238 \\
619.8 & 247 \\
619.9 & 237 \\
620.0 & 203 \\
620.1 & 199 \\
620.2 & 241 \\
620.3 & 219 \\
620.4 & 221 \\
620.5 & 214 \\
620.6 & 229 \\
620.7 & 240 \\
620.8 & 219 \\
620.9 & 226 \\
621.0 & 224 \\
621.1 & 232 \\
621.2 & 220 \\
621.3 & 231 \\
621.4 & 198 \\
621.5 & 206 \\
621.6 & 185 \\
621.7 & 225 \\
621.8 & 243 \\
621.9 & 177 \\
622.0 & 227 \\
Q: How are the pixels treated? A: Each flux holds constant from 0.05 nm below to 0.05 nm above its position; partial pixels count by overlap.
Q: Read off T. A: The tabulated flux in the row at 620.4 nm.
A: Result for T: 221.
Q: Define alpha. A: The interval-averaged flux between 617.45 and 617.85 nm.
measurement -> 224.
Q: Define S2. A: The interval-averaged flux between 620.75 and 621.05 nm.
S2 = 223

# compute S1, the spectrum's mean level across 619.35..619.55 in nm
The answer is 235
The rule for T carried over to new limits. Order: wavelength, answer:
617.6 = 238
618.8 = 227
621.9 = 177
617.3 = 224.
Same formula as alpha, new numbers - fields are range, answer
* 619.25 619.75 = 247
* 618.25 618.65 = 248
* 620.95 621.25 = 225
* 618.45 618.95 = 227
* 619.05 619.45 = 234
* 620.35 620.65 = 221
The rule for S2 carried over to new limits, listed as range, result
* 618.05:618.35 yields 234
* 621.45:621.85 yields 215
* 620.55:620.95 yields 228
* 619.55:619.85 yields 248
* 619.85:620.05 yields 220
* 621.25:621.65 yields 205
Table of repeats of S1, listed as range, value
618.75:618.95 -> 225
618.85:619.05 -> 217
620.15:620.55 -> 224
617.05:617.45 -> 215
